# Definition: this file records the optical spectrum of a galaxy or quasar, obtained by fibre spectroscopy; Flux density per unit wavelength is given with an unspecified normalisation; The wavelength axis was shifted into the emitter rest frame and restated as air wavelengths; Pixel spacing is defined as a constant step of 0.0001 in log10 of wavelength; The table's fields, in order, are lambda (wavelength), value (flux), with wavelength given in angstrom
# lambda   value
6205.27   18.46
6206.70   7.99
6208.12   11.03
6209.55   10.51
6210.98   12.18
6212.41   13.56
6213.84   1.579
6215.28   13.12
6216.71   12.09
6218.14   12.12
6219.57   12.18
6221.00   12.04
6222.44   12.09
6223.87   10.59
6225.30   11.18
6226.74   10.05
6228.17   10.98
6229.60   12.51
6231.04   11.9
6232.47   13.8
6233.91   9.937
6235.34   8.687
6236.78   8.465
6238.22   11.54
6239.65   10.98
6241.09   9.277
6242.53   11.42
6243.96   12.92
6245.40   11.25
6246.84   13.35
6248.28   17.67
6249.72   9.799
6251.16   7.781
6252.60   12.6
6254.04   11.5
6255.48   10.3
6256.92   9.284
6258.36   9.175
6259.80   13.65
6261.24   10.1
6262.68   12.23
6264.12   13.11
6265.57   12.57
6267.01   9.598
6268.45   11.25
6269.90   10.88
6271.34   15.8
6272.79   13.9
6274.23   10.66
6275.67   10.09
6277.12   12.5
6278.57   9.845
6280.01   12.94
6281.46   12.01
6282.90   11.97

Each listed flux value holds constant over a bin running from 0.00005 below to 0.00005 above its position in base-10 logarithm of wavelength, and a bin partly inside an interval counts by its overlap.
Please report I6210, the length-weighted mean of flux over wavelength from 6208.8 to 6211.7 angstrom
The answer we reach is 11.3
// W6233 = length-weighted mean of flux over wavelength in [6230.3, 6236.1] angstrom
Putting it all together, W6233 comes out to 11.1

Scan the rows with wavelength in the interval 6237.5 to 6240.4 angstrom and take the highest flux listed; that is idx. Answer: 11.54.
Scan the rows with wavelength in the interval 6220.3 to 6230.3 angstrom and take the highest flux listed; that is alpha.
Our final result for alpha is 12.51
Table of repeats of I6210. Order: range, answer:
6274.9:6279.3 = 10.8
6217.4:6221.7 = 12.1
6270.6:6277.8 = 12.6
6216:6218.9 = 12.1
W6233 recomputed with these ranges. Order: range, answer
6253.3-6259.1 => 10.1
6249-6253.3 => 10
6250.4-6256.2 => 10.5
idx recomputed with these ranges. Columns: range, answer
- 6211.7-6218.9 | 13.56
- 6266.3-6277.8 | 15.8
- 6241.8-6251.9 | 17.67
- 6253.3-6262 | 13.65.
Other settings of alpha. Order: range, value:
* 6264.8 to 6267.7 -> 12.57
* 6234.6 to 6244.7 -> 12.92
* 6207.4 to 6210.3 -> 11.03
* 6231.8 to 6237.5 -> 13.8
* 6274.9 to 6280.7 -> 12.94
